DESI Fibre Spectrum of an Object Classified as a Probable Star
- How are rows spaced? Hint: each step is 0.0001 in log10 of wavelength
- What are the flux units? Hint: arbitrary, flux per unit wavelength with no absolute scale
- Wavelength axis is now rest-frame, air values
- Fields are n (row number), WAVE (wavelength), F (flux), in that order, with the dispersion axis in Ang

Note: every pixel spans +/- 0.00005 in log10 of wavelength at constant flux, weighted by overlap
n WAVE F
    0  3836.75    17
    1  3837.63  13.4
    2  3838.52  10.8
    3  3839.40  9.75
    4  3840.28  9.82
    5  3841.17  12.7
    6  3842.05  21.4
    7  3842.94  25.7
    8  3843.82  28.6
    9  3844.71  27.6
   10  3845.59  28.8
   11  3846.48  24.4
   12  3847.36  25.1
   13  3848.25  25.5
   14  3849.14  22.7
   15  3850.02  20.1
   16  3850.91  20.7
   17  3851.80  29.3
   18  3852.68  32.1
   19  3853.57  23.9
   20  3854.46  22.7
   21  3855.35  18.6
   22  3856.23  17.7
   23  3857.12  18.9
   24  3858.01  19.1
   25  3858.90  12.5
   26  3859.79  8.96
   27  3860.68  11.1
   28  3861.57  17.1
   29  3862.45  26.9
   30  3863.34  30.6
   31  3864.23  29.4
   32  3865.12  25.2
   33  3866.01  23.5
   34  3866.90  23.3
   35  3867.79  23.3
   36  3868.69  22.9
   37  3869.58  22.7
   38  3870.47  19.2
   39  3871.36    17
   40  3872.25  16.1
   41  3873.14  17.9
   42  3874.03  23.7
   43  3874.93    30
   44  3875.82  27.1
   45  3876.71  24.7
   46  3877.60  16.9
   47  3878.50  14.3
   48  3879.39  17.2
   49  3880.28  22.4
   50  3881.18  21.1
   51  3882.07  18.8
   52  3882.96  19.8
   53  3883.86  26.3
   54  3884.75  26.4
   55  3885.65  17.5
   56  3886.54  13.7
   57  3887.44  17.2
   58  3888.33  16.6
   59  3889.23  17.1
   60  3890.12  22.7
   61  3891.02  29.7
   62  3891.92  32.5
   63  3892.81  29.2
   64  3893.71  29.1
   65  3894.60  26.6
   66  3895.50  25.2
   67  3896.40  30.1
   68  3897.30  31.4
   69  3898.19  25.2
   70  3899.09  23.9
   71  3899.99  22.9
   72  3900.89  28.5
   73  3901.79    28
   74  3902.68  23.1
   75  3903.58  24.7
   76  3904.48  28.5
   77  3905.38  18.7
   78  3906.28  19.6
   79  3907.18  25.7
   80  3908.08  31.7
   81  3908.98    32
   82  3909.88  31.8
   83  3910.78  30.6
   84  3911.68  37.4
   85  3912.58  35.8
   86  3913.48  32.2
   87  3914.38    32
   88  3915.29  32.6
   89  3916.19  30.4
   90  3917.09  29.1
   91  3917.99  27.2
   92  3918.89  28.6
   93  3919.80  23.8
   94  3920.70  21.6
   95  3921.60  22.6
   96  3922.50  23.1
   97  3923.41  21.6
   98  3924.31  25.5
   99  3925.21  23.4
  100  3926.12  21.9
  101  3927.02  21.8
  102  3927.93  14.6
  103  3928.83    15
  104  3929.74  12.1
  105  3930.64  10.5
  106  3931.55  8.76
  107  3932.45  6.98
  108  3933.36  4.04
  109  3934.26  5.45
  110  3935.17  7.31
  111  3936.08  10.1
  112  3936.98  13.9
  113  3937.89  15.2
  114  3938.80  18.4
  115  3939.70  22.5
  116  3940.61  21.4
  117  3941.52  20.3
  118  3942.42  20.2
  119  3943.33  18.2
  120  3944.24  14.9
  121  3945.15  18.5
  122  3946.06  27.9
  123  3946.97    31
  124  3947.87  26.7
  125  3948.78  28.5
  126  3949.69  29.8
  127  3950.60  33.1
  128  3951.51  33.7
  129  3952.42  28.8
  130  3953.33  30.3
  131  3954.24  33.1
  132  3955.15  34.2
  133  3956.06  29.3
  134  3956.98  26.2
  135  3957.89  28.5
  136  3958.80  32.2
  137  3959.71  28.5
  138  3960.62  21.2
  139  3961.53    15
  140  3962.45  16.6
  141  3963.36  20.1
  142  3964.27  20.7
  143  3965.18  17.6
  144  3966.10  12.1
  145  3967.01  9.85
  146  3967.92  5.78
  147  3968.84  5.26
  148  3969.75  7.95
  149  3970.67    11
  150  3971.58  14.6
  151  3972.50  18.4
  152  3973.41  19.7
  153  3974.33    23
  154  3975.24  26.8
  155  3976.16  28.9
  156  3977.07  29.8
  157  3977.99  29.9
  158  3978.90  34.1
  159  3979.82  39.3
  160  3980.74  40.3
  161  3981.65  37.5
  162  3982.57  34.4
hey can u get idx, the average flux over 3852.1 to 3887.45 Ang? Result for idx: 21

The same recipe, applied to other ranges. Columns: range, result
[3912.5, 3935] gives 20.8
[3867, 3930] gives 24.2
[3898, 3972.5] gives 22.2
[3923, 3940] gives 14.6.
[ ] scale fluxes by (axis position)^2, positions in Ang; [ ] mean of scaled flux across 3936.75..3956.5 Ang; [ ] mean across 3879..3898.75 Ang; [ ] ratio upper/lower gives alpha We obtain 1.1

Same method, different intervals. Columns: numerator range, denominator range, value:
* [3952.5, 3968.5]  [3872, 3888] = 1.13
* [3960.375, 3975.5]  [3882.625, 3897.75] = 0.66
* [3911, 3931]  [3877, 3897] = 1.13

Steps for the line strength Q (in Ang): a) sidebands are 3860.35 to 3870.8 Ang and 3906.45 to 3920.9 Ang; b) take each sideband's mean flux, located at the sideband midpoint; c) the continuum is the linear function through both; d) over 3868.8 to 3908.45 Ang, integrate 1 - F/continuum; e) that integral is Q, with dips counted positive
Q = 5.0 Ang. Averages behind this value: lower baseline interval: 23.1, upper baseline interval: 30.1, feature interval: 23.2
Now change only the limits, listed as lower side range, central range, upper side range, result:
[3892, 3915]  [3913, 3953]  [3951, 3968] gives 7.07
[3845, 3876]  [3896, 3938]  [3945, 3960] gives 5.83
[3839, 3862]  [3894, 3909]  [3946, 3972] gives -3.15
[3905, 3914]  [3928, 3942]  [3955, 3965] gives 7.29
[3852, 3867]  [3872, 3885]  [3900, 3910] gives 1.04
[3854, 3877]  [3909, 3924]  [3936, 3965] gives -3.86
